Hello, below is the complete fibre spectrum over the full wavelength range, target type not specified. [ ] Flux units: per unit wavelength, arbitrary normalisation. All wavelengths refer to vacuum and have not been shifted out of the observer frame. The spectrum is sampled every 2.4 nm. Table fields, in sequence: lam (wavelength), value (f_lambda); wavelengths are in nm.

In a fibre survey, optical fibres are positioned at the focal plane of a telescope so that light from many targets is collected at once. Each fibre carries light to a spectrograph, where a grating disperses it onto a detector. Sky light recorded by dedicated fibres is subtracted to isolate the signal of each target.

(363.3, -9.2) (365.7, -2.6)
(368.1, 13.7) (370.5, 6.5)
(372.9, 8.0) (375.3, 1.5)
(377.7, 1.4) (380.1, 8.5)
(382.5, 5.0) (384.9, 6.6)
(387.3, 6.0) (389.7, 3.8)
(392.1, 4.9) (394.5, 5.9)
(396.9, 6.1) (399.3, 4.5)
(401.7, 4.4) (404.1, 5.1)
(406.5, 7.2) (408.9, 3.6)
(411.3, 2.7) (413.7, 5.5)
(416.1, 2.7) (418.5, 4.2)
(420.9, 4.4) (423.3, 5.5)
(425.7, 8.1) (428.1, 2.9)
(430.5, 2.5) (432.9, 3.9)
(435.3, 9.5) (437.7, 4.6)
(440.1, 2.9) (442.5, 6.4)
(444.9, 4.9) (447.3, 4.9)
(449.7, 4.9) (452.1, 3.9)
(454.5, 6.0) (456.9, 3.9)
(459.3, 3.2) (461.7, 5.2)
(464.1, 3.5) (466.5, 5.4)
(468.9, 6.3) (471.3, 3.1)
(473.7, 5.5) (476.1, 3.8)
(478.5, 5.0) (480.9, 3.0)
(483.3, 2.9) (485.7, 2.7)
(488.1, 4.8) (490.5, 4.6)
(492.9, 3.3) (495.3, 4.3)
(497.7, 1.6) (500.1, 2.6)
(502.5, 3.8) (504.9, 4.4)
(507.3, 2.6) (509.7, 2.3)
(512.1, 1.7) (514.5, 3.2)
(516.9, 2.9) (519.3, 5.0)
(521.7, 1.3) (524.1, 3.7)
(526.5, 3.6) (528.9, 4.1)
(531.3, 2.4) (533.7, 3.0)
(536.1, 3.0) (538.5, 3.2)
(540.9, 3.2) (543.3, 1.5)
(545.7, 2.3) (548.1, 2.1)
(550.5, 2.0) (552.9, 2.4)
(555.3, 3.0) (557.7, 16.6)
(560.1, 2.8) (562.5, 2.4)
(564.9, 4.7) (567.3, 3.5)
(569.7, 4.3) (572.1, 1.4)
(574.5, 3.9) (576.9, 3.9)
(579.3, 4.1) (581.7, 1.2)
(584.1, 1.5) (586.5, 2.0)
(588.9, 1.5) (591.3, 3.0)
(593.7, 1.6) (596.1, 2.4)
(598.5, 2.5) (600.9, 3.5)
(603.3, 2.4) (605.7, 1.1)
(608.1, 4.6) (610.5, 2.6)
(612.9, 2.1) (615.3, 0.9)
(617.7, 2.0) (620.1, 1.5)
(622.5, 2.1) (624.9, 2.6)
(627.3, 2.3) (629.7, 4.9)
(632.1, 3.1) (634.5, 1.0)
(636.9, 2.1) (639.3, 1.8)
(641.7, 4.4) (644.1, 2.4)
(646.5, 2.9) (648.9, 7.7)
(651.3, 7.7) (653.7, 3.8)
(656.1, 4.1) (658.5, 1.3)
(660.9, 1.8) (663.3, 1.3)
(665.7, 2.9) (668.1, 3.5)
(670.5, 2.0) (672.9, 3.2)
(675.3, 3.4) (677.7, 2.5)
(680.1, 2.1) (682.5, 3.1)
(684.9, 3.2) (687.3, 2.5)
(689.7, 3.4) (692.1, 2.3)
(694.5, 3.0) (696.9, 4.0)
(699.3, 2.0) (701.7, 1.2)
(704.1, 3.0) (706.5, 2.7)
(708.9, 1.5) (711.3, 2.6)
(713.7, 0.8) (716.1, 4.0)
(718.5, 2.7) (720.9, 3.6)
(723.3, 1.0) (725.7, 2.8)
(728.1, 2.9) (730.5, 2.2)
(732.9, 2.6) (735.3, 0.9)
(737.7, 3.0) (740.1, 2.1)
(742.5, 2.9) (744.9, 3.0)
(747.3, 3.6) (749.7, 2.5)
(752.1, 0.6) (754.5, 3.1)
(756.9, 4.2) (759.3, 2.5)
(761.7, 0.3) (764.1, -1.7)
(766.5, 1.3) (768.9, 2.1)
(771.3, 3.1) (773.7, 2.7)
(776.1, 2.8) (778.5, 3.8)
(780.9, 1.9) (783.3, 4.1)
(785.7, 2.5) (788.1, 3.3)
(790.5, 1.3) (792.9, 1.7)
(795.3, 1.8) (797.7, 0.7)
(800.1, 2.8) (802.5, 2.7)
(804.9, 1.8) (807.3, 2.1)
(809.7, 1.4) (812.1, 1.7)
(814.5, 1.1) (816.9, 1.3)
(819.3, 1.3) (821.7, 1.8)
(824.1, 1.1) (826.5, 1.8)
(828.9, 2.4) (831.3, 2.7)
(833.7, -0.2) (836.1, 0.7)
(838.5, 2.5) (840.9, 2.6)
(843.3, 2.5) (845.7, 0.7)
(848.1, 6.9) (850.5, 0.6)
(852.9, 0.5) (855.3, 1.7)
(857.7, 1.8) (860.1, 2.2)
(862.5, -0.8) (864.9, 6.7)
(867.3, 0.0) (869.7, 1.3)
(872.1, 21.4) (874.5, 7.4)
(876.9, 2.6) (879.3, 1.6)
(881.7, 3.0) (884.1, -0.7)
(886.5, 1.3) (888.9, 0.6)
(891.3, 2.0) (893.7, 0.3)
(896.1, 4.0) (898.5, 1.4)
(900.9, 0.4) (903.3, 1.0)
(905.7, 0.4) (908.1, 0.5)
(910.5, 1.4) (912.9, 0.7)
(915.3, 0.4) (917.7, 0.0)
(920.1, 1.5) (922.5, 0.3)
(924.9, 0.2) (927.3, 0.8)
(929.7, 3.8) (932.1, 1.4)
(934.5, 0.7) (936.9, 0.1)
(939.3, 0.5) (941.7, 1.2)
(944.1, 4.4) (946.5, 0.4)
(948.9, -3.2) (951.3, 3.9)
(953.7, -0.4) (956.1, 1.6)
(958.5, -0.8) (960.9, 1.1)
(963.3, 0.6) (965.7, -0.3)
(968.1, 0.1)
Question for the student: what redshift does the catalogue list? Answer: 0.74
